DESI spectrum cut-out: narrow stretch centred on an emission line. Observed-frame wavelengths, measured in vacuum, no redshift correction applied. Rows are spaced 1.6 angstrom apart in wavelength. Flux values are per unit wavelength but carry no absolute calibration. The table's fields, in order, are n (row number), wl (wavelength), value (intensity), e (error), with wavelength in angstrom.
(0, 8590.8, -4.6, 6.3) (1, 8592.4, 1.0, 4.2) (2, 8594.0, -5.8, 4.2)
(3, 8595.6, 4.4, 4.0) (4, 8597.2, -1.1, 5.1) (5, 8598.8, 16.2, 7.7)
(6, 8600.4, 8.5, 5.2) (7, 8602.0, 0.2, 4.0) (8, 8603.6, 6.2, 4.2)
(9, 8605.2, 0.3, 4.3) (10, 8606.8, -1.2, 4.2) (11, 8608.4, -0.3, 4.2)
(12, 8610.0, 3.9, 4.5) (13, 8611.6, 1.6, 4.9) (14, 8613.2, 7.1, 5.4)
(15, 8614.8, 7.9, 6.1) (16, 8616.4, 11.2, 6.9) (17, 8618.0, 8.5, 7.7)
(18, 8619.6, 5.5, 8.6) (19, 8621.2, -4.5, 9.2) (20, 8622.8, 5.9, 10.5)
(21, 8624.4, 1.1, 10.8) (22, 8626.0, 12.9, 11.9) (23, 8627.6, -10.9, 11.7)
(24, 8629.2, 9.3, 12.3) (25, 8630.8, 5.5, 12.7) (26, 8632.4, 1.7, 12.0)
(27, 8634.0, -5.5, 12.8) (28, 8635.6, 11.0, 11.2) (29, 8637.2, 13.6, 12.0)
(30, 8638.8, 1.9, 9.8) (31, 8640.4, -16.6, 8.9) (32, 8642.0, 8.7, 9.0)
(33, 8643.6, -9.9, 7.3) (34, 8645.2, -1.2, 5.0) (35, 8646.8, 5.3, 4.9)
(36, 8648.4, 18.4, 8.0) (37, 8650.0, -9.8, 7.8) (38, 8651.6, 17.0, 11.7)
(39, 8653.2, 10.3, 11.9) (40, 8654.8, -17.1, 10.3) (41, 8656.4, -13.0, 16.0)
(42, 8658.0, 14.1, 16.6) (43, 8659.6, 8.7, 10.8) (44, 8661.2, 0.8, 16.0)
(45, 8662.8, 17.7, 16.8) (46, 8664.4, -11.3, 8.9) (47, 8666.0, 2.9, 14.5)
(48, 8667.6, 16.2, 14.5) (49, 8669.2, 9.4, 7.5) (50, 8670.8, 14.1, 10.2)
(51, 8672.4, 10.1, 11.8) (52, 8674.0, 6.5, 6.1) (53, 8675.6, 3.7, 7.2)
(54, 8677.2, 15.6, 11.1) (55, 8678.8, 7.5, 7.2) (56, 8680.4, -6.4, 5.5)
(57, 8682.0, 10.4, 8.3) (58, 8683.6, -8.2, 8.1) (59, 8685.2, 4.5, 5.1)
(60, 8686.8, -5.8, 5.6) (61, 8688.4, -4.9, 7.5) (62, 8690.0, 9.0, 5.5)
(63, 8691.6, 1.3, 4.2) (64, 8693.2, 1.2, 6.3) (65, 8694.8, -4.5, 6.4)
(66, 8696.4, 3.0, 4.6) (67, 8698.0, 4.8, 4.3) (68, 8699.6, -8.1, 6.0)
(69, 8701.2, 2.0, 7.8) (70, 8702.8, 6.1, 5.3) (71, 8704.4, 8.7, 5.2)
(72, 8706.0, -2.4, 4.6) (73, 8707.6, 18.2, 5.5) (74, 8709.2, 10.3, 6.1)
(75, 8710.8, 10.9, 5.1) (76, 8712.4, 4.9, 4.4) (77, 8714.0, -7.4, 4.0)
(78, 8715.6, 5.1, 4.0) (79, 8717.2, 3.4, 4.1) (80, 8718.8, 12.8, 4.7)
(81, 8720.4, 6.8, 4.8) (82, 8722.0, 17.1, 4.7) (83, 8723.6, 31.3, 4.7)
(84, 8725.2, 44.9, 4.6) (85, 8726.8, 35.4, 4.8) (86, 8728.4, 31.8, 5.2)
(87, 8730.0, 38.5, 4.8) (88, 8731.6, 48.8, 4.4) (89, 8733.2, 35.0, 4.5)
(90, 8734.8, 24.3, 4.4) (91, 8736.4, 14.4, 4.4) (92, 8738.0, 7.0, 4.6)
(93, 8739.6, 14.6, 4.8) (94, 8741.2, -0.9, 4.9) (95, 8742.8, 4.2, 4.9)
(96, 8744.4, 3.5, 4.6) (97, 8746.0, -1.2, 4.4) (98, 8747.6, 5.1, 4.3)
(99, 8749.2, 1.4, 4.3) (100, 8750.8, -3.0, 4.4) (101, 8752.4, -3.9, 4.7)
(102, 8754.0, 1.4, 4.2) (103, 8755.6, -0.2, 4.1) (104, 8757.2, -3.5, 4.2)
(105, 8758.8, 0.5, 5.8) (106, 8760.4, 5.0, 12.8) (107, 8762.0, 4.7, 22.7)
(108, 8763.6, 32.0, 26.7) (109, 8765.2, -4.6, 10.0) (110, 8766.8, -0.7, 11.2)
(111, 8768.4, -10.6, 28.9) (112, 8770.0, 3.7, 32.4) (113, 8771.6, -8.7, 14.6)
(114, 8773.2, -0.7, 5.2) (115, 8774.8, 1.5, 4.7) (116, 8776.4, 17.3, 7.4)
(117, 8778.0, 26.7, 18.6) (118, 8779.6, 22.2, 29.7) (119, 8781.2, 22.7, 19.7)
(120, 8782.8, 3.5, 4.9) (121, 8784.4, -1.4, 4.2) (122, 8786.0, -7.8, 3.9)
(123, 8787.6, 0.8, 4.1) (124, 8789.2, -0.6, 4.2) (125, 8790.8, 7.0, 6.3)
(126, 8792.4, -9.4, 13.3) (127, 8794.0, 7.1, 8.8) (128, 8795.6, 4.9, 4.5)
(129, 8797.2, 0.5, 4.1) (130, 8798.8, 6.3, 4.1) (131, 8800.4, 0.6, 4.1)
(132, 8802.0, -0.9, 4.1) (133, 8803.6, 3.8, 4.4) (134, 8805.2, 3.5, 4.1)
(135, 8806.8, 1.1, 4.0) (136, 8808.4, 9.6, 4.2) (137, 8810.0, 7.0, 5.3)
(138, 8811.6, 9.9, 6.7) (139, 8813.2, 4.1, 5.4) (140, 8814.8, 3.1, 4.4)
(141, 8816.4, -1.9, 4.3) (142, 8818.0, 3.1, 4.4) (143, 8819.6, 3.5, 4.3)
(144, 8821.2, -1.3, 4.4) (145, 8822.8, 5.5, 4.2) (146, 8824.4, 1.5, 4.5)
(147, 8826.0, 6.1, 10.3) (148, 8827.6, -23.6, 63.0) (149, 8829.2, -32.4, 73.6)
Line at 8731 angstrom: [O II] 3727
